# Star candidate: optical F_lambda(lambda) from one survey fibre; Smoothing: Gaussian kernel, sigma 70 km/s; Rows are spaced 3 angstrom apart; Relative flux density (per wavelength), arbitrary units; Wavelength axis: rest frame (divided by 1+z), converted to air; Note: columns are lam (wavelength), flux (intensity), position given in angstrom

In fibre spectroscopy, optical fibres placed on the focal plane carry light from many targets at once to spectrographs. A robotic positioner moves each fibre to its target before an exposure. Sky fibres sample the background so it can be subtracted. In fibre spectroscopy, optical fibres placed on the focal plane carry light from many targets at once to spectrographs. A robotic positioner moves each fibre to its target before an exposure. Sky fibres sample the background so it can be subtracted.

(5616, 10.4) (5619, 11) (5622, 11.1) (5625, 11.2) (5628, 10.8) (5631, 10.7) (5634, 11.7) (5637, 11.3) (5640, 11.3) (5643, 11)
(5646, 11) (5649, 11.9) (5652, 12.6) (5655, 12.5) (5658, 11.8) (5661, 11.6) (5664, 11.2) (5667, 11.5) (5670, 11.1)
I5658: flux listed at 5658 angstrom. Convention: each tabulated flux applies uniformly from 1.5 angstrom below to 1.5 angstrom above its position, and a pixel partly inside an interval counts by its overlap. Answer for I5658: 11.8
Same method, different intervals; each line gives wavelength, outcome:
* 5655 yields 12.5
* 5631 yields 10.7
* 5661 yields 11.6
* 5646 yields 11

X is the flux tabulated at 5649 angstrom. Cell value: 11.9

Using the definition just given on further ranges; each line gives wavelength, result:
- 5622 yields 11.1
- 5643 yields 11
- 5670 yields 11.1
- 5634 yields 11.7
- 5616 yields 10.4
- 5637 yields 11.3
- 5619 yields 11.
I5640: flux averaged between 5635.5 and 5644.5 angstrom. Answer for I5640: 11.2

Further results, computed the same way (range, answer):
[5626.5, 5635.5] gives 11.1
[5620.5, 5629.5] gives 11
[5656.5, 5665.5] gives 11.5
